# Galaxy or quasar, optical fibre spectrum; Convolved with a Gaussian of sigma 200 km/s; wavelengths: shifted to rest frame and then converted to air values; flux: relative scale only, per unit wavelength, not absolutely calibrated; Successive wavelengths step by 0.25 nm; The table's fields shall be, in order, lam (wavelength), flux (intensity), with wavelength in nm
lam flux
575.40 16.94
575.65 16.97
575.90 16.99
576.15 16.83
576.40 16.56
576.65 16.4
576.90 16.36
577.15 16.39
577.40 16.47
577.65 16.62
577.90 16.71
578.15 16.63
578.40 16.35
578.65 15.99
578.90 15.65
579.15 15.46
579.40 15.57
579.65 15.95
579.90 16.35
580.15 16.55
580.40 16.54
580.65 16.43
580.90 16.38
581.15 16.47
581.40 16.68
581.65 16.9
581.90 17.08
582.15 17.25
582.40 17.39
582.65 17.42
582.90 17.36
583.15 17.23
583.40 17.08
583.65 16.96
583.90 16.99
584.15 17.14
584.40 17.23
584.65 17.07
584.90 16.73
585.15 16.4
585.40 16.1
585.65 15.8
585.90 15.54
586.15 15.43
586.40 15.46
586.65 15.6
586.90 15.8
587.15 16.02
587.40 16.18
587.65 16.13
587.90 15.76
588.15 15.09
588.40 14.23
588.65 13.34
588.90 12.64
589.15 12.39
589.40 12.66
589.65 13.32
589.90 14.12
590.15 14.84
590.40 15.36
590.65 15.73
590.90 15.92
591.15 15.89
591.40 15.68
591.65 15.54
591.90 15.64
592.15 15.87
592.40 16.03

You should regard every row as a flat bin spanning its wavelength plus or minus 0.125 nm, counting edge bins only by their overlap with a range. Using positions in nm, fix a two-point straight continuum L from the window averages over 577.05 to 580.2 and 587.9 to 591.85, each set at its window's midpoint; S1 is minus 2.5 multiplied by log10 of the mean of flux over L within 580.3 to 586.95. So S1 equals -0.08 mag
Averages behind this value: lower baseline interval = 16.2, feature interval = 16.6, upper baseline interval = 14.5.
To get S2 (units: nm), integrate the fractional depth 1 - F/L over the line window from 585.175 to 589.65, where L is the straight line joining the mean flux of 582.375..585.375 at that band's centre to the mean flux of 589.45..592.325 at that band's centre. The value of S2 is 0.332 nm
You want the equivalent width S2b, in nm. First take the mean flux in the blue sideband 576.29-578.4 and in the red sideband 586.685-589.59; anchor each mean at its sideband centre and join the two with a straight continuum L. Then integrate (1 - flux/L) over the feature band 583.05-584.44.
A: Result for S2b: -0.157 nm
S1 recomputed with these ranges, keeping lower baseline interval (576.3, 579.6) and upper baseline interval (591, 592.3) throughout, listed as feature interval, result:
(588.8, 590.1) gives 0.201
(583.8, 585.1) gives -0.066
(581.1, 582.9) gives -0.065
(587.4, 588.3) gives 0.012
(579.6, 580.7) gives -0.016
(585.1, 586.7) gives 0.014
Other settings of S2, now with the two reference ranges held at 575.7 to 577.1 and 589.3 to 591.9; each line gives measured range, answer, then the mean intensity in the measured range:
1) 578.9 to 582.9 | -0.11 nm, 16.6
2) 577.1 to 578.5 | -0.01 nm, 16.5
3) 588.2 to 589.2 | 0.12 nm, 13.4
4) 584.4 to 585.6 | -0.07 nm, 16.6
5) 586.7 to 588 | -0.05 nm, 16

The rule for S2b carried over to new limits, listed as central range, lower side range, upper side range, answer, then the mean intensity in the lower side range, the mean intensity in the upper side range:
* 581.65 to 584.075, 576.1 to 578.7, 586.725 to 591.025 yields -0.24 nm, 16.5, 14.7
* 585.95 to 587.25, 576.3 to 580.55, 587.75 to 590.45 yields -0.10 nm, 16.3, 14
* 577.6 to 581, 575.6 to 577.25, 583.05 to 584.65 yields 0.12 nm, 16.6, 17.1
